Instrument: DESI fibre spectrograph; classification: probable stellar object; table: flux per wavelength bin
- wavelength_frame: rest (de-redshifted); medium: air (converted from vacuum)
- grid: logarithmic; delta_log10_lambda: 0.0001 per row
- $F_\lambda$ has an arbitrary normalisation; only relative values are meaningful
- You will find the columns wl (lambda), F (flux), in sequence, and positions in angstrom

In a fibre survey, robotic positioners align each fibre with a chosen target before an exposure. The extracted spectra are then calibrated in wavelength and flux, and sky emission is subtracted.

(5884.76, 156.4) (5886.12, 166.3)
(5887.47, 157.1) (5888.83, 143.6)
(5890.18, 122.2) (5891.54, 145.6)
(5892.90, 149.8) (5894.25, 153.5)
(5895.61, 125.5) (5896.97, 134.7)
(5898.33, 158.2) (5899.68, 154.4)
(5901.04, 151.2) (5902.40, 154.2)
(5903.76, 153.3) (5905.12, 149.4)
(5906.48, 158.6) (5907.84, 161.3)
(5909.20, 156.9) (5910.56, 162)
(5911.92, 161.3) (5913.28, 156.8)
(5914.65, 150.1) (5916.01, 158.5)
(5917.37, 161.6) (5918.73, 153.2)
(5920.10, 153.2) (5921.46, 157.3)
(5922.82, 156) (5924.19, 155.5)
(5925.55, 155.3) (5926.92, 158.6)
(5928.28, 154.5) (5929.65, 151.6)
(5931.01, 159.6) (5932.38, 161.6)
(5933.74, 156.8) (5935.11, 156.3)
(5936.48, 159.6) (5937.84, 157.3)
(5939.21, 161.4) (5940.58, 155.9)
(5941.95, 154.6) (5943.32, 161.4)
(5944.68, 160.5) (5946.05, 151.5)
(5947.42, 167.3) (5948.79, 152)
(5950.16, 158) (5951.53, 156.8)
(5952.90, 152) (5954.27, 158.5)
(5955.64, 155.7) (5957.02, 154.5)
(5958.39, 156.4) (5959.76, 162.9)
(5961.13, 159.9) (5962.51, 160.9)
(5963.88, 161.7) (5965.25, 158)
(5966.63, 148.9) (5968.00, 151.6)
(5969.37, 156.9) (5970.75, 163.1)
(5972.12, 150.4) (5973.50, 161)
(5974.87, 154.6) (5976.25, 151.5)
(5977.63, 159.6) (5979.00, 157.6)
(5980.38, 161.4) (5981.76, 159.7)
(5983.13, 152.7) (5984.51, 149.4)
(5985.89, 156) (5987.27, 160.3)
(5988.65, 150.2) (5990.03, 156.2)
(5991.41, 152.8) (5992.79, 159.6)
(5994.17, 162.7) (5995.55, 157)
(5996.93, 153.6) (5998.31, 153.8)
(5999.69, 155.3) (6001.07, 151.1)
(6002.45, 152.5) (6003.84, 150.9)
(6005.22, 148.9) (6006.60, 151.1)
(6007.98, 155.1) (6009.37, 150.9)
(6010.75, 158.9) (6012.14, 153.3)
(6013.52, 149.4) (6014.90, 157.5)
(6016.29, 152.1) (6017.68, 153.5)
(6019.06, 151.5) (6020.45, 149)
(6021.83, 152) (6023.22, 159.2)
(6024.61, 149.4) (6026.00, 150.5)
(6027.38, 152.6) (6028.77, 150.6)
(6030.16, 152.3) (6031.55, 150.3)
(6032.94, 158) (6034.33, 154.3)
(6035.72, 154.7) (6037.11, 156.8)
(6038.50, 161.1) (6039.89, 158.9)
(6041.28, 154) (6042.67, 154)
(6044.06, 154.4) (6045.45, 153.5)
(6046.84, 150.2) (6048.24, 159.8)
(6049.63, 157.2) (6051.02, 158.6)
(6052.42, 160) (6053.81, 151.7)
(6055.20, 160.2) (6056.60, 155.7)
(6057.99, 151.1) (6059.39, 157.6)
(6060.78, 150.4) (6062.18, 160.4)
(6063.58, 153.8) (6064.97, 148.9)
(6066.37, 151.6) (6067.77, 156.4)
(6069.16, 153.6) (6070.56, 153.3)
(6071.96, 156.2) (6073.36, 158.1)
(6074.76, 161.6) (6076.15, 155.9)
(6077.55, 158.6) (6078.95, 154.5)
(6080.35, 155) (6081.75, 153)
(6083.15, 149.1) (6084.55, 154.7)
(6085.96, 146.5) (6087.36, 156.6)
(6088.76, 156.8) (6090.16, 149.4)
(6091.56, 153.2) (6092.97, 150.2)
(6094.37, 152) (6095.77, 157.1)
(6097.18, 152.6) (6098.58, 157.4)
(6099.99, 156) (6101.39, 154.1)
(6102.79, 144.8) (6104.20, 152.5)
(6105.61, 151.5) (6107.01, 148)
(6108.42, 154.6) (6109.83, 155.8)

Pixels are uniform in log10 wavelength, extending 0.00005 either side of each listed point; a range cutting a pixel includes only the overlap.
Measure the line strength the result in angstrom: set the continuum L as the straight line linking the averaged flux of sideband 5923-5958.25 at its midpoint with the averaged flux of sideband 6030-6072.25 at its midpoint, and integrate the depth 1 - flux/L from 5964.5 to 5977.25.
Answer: 0.1 angstrom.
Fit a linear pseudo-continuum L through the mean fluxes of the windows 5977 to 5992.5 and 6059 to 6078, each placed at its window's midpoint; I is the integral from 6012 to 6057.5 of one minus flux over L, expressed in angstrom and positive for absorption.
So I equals 0.4 angstrom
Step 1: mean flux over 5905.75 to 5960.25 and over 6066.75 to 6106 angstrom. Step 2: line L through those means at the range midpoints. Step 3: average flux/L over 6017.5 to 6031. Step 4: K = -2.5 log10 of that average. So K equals 0.02 mag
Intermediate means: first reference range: 157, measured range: 152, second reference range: 154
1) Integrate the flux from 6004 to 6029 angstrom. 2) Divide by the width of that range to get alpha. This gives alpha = 153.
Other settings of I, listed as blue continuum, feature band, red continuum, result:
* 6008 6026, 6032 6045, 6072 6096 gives -0.2 angstrom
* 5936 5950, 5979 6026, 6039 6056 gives 0.9 angstrom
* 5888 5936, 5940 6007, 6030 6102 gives -1.0 angstrom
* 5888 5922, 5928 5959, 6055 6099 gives -1.0 angstrom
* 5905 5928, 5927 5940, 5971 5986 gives -0.1 angstrom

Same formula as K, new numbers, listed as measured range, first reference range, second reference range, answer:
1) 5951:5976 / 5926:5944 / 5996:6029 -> -0.007 mag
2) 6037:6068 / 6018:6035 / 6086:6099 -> -0.018 mag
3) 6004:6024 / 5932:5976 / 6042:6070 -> 0.021 mag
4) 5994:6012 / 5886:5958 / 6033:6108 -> 0.006 mag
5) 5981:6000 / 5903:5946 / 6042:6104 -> 0.001 mag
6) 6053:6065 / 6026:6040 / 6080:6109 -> -0.008 mag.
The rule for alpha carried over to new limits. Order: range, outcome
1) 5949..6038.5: 155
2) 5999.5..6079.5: 154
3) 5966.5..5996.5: 156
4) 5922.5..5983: 157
